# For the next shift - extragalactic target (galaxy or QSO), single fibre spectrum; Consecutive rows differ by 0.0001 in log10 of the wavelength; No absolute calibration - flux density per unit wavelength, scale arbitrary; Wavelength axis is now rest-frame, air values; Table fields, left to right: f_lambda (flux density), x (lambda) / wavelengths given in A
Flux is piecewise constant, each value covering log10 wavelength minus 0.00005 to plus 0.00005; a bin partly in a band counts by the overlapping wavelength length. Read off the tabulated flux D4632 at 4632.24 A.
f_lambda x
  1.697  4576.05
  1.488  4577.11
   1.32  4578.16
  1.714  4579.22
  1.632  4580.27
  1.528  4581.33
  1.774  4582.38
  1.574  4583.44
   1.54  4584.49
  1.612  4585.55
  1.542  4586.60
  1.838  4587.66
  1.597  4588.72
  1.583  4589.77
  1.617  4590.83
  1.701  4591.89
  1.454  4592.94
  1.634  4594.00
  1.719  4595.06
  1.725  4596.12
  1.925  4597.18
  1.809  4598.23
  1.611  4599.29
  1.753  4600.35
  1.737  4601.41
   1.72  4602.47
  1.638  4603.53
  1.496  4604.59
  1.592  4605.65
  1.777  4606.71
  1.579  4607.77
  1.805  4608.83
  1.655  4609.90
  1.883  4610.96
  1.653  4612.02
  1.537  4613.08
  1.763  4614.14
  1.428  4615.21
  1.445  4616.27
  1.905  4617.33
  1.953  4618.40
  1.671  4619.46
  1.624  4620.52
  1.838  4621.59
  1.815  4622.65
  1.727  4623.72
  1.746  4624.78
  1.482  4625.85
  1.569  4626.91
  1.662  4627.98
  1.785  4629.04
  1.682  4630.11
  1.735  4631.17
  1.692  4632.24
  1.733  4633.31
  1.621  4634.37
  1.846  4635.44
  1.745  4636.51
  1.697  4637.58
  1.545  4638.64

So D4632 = 1.692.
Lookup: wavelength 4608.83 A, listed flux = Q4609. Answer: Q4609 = 1.805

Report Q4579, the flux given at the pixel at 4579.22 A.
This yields 1.714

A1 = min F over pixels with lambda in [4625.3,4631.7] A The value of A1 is 1.482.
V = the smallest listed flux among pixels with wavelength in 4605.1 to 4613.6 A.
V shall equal 1.537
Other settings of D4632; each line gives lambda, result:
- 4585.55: 1.612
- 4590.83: 1.617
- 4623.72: 1.727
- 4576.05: 1.697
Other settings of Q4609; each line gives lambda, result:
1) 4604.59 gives 1.496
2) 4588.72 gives 1.597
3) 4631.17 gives 1.735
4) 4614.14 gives 1.763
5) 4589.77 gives 1.583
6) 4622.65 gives 1.815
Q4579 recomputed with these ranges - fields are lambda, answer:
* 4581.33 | 1.528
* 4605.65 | 1.592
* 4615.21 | 1.428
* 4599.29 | 1.611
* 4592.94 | 1.454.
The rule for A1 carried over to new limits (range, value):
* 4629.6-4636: 1.621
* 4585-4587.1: 1.542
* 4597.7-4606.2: 1.496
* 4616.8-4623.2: 1.624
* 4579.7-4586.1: 1.528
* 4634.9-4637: 1.745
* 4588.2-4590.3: 1.583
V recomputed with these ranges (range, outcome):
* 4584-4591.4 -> 1.54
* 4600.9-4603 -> 1.72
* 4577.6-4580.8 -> 1.32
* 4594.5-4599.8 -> 1.611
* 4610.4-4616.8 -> 1.428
